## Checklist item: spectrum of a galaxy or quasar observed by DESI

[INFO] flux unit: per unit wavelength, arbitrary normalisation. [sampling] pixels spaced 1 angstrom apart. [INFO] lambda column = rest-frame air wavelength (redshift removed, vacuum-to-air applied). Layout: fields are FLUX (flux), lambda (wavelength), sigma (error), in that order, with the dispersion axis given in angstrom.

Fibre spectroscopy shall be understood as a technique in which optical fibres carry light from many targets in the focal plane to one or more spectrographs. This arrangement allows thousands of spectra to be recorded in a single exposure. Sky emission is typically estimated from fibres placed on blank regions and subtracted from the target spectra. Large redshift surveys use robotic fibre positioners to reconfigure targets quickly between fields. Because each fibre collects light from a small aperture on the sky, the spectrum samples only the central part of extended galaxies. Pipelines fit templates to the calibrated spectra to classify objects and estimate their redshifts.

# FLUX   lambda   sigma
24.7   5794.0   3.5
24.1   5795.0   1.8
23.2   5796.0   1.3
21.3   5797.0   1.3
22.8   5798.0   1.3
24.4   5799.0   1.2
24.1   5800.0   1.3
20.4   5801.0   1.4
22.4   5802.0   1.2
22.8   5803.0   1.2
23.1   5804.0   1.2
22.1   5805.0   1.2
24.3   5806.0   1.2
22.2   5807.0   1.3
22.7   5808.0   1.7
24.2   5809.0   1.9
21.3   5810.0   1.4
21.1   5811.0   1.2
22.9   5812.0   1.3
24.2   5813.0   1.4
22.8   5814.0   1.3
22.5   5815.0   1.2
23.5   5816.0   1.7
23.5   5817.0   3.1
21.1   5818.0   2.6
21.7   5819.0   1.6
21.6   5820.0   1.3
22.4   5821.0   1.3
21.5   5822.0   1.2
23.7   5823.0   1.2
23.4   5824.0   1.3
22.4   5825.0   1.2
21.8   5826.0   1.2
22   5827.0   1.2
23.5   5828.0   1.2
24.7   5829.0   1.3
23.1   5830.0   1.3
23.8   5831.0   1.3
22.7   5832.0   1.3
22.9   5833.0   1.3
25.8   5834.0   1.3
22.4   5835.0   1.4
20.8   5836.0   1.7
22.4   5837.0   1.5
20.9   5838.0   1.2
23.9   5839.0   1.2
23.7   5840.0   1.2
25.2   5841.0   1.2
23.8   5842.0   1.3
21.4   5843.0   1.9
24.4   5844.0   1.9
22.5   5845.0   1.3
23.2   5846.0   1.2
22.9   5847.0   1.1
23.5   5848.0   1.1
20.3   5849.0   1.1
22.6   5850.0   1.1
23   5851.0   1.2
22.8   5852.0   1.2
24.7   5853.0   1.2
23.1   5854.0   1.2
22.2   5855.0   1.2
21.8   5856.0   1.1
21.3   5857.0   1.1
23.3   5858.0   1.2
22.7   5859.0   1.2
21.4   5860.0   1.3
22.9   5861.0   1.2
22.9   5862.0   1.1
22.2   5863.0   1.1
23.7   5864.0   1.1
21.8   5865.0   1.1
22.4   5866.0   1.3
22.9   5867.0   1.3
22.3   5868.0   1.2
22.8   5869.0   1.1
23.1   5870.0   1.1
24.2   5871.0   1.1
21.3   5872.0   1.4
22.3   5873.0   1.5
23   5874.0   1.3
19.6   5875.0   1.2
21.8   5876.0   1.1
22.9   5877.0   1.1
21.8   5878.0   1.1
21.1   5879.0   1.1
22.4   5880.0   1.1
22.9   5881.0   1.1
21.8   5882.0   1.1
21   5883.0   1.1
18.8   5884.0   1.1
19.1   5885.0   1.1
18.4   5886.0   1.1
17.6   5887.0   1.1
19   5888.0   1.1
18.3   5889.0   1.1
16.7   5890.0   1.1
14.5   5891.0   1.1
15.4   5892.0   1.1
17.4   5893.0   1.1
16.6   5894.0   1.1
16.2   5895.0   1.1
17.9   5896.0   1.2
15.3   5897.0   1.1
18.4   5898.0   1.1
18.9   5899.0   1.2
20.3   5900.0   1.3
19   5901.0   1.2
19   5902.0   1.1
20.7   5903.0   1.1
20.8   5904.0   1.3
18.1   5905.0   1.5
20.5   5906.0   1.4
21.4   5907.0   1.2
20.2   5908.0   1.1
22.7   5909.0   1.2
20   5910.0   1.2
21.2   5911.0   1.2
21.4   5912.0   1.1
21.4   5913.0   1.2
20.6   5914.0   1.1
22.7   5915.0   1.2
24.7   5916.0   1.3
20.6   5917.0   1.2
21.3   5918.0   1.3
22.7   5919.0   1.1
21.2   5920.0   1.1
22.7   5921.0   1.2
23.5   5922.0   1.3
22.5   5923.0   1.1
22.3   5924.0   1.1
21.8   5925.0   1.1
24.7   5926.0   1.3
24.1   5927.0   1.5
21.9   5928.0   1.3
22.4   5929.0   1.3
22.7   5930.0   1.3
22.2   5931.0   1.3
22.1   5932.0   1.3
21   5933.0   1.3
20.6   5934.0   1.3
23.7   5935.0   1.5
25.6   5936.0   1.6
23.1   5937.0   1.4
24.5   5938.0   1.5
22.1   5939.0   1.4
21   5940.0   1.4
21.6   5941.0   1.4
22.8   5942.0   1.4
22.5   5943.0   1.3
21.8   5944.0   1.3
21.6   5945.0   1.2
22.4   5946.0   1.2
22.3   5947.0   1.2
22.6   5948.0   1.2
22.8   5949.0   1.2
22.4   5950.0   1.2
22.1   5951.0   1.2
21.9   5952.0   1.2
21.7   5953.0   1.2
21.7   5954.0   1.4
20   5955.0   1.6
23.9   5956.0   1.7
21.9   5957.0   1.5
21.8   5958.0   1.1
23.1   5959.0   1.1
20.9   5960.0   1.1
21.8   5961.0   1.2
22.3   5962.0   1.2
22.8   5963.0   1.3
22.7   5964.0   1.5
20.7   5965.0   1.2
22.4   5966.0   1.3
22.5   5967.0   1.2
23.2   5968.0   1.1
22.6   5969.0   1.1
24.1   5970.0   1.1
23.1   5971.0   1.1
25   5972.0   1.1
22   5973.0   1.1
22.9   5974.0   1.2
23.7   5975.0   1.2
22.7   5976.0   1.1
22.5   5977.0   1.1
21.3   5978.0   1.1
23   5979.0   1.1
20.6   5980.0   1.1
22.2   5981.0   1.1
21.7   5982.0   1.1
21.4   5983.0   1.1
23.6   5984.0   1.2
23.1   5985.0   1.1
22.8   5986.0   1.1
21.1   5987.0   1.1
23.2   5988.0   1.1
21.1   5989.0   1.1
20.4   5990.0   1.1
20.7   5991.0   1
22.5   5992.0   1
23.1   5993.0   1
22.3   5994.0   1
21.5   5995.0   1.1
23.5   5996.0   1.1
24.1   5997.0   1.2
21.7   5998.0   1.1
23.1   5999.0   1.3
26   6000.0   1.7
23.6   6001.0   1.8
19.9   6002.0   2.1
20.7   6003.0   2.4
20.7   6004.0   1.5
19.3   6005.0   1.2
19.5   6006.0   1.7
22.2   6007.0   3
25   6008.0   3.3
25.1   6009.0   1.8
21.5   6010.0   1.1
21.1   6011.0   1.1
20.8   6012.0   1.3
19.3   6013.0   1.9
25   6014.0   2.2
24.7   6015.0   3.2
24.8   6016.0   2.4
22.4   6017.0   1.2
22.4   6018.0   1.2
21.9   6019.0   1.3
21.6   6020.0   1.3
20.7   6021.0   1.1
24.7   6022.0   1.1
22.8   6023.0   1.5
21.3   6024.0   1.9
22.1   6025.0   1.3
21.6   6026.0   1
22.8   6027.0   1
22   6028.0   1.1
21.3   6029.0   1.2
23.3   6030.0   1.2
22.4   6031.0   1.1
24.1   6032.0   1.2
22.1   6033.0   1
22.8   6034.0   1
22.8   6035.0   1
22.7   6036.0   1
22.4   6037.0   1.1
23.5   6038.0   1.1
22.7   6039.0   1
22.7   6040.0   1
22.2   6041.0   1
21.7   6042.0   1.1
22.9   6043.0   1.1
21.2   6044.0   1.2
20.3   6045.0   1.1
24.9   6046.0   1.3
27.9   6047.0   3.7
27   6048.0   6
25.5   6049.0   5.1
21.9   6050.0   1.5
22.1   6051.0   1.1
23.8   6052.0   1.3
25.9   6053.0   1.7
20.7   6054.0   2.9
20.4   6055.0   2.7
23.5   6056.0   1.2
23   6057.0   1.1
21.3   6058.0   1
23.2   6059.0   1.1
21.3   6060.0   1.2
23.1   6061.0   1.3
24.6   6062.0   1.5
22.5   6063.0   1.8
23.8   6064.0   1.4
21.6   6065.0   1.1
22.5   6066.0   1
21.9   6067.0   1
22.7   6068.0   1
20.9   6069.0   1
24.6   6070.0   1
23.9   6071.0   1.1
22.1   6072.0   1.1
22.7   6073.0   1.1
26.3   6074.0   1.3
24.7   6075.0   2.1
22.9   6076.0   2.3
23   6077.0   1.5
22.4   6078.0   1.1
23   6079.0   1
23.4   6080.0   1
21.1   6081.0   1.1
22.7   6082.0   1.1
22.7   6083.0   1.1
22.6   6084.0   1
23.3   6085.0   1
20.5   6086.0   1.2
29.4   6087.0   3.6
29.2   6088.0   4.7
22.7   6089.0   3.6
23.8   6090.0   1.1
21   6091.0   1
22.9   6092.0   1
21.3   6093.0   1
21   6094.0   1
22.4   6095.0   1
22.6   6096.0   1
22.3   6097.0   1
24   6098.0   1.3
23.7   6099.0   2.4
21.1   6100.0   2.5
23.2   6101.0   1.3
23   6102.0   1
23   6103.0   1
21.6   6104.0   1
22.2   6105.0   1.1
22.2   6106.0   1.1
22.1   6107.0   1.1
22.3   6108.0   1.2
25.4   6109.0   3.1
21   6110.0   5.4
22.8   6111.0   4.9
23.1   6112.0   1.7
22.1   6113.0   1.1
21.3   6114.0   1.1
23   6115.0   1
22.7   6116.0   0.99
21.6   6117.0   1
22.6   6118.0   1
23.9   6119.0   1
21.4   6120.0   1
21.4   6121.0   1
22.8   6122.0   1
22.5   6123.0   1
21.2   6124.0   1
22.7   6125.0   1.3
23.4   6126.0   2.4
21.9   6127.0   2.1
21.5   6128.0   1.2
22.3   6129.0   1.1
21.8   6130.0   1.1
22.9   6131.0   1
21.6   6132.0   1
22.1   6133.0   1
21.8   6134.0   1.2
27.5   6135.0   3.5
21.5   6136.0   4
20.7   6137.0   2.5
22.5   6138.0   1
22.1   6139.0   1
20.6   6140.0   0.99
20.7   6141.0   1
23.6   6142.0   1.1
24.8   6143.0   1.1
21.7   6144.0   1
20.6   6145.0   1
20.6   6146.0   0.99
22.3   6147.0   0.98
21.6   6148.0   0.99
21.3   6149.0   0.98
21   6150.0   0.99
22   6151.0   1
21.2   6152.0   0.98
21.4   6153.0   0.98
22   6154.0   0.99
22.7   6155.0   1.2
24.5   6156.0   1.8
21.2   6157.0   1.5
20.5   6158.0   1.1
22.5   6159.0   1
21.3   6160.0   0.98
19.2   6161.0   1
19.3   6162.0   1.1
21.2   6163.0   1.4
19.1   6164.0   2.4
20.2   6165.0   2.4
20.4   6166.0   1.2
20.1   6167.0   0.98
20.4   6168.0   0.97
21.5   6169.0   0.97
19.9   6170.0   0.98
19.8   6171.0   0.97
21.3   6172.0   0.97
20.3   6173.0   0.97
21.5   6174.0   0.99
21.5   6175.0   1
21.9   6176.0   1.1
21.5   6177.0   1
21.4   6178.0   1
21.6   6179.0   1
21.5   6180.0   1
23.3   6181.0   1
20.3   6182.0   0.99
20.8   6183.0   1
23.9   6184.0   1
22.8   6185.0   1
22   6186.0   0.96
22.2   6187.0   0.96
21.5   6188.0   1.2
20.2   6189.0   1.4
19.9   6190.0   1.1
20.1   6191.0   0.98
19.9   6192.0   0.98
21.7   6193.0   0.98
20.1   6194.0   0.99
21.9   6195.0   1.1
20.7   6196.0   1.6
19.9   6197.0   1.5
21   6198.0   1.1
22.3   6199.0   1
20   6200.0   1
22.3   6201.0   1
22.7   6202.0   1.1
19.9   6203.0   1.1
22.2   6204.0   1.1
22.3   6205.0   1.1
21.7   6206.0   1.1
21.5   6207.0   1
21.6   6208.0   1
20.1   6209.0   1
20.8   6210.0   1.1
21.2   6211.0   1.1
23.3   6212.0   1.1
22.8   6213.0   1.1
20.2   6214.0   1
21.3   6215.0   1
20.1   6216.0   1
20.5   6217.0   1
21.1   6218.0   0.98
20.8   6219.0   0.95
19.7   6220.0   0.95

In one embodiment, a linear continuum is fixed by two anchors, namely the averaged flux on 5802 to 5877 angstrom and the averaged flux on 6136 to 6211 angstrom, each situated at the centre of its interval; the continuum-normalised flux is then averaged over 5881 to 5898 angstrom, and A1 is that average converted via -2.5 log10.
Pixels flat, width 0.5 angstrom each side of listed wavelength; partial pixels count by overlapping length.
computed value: 0.25 mag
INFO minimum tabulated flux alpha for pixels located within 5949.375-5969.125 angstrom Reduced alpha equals 20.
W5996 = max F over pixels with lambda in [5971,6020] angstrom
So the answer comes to 26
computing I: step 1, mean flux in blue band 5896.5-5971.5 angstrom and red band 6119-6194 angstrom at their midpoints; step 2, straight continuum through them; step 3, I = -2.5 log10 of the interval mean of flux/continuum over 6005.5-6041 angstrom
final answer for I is -0.04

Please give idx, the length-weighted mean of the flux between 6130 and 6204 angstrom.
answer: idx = 21.4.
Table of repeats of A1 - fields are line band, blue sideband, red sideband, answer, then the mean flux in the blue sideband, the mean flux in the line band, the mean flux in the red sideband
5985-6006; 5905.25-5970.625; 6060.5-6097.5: 0.03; 22.2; 22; 23.1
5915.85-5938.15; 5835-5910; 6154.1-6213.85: -0.07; 21.1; 22.6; 21.2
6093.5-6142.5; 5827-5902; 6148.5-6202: -0.06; 21.4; 22.4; 21.2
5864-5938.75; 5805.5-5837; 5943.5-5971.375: 0.07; 22.8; 21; 22.2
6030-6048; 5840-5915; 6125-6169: -0.08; 21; 23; 21.7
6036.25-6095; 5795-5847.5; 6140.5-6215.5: -0.06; 22.8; 23.1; 21.3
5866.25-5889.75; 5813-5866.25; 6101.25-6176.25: 0.07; 22.8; 21.2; 21.8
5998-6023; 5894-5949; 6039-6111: 0.00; 21.4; 22.3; 23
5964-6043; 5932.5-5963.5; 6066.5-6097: 0.01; 22.3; 22.4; 23.1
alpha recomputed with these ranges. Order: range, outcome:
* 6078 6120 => 20.5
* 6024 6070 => 20.3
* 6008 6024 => 19.3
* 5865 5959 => 14.5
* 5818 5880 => 19.6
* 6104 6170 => 19.1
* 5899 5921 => 18.1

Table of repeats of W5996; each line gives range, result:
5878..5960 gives 25.6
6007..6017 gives 25.1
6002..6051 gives 27.9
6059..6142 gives 29.4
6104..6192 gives 27.5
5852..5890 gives 24.7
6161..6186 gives 23.9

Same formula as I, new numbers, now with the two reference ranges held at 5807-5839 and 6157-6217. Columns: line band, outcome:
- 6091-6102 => -0.04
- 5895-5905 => 0.19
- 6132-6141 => -0.04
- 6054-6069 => -0.04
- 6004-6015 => 0.00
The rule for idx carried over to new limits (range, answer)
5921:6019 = 22.4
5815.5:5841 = 22.8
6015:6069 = 22.8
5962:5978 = 22.8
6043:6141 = 22.8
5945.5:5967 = 22.1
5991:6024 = 22.4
